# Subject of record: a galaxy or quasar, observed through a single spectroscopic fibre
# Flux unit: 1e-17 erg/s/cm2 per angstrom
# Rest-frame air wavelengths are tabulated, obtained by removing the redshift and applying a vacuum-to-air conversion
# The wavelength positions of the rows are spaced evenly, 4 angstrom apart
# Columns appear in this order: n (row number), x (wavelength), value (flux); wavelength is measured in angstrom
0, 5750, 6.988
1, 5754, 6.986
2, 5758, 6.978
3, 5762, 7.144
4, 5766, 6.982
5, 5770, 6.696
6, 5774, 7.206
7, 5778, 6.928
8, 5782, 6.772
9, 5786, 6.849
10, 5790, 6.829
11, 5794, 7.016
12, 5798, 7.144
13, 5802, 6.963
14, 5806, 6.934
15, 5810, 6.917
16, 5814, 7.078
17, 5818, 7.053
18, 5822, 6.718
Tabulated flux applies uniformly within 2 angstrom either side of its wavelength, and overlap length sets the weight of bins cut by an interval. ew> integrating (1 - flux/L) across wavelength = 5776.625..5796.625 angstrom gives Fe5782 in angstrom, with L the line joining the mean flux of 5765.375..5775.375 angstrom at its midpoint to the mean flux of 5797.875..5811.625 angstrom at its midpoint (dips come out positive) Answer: 0.2 angstrom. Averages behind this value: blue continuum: 6.94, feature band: 6.89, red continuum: 6.97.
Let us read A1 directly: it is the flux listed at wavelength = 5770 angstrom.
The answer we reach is 6.696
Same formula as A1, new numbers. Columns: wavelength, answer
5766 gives 6.982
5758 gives 6.978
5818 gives 7.053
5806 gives 6.934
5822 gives 6.718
